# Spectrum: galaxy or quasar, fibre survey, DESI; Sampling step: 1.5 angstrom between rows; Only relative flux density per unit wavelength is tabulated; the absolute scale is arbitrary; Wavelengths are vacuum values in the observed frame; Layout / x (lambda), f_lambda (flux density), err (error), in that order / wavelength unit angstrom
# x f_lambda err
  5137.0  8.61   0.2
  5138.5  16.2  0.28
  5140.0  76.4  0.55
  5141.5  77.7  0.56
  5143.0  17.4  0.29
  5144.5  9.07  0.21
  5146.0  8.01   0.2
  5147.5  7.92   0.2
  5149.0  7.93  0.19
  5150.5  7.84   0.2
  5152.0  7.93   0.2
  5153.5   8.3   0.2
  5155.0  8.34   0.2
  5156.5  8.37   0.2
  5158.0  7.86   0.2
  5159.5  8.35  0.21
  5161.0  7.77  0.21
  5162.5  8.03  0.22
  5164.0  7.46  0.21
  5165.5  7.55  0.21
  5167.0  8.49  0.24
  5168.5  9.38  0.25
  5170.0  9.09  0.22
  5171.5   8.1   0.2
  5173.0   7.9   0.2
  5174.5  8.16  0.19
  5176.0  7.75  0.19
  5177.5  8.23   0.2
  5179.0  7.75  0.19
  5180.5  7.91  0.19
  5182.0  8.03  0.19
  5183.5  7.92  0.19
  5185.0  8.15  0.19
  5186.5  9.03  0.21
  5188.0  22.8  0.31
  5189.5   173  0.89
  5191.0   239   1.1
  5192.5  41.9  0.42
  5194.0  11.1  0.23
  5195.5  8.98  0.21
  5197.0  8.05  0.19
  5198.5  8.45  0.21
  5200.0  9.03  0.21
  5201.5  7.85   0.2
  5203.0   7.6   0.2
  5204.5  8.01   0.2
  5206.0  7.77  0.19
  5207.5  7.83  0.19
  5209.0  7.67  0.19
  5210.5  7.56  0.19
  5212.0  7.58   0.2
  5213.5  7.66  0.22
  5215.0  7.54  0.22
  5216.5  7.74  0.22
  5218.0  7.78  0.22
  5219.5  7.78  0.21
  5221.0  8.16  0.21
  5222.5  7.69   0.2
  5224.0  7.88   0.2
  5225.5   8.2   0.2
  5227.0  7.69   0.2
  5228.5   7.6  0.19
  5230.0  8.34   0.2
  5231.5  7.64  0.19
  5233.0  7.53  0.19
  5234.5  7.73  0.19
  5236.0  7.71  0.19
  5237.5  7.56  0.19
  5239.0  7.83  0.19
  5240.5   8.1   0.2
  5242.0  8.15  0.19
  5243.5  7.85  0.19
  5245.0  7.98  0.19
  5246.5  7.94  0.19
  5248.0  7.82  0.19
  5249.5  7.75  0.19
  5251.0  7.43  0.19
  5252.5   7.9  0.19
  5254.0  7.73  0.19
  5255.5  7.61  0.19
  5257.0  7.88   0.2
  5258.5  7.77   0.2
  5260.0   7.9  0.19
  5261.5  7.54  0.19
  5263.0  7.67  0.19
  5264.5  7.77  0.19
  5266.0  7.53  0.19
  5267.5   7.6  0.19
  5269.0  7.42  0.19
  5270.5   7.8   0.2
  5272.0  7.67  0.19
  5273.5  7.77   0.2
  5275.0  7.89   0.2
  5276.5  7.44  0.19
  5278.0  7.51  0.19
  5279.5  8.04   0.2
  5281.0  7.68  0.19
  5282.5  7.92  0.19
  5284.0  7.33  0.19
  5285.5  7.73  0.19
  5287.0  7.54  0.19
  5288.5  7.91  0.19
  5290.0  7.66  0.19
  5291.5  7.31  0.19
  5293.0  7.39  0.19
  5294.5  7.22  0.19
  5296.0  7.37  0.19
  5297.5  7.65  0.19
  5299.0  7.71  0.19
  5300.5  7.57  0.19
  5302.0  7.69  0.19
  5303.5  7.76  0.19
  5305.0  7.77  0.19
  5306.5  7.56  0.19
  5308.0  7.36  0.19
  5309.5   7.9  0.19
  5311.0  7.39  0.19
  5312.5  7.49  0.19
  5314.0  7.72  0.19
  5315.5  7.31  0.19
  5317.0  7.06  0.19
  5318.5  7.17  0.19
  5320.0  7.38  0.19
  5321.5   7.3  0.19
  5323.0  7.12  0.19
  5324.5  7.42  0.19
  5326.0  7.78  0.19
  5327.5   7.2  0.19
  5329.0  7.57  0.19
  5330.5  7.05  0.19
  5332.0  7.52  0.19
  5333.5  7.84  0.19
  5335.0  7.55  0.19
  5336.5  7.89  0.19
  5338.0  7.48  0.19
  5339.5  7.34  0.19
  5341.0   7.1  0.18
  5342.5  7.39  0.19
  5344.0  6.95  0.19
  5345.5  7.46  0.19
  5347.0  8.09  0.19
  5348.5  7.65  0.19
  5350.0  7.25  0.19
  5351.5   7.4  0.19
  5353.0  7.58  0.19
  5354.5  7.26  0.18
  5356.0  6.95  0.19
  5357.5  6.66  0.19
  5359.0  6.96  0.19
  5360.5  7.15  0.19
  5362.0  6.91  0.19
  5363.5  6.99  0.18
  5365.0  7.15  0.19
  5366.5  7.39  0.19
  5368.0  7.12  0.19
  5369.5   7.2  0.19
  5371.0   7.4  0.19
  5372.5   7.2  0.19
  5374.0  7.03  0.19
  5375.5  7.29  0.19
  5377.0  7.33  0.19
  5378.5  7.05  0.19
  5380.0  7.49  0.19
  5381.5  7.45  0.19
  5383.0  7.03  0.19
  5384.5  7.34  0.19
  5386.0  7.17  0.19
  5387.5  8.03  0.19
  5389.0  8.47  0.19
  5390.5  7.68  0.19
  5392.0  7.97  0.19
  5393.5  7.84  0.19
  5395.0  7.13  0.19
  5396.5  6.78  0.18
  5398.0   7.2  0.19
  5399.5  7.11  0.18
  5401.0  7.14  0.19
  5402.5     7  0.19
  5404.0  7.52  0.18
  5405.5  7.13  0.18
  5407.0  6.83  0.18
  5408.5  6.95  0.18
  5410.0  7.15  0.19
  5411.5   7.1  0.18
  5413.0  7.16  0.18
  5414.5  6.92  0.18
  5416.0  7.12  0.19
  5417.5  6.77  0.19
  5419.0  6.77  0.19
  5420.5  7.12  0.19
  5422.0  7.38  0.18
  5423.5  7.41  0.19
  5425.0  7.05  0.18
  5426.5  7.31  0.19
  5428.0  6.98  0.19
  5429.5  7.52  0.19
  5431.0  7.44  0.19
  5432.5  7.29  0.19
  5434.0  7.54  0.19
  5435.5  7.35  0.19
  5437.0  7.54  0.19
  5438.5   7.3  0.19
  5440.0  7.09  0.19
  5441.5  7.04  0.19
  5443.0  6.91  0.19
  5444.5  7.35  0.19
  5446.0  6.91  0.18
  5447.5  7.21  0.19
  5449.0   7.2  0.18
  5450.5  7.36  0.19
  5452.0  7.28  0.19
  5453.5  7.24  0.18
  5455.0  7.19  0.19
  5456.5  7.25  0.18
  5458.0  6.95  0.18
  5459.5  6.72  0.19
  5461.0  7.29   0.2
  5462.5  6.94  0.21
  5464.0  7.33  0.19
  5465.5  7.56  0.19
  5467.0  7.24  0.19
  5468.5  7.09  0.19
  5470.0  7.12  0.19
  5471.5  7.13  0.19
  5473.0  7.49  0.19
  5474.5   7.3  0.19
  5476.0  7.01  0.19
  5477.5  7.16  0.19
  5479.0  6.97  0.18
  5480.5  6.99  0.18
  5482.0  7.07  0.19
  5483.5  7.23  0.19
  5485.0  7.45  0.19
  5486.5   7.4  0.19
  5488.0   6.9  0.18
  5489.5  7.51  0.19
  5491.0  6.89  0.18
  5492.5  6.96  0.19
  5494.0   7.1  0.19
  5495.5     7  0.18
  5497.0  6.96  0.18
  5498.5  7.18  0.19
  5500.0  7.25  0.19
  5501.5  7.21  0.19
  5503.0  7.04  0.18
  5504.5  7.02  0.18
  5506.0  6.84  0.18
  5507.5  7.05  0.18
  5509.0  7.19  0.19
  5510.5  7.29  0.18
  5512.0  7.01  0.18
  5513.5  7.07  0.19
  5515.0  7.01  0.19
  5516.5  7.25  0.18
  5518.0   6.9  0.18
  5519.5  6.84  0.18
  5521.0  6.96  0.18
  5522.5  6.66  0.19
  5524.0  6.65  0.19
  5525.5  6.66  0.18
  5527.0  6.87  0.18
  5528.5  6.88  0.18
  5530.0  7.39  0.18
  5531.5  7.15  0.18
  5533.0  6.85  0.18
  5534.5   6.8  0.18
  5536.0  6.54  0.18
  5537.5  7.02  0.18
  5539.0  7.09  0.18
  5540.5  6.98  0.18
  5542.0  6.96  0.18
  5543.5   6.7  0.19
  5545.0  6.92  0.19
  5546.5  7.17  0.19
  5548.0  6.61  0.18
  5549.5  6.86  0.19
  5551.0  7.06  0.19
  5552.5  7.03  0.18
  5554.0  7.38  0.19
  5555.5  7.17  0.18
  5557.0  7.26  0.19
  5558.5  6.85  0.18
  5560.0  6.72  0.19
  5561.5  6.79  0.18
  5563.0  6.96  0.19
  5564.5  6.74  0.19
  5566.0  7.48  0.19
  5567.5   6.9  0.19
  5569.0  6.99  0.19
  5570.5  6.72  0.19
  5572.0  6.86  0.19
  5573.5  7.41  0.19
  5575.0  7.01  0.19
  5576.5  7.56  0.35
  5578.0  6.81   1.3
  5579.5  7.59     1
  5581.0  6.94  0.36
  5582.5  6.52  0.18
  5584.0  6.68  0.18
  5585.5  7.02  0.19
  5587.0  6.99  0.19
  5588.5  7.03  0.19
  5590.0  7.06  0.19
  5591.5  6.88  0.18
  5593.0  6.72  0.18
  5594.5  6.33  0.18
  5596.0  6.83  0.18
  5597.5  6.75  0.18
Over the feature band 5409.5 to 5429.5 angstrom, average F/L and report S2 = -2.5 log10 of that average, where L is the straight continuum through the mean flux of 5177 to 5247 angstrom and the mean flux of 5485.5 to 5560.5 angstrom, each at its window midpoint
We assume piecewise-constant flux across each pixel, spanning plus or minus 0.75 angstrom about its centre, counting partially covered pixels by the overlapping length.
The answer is 0.42 mag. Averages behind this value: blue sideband 17.5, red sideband 7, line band 7.11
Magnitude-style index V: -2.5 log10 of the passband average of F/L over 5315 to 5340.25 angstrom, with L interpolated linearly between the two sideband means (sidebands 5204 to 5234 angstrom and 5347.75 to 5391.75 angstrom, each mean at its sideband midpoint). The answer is 0.00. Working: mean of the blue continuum 7.78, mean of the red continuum 7.3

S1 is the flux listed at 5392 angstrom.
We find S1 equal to 7.97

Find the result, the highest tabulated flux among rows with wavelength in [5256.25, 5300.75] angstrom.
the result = 8.04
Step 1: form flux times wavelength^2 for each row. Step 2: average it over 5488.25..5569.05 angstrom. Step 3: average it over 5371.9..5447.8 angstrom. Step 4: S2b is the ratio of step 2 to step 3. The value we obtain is 1.01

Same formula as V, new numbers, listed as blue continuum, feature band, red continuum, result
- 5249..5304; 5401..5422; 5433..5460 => 0.04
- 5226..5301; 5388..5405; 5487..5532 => -0.02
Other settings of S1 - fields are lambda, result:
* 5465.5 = 7.56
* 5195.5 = 8.98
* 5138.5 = 16.2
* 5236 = 7.71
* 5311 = 7.39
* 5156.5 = 8.37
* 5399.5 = 7.11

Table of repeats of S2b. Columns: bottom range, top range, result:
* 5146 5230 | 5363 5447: 0.49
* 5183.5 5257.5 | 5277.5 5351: 0.46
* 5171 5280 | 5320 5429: 0.55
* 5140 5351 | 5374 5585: 0.67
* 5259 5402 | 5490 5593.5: 1.01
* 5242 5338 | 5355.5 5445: 0.99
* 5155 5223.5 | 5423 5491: 0.45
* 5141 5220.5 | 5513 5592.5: 0.45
